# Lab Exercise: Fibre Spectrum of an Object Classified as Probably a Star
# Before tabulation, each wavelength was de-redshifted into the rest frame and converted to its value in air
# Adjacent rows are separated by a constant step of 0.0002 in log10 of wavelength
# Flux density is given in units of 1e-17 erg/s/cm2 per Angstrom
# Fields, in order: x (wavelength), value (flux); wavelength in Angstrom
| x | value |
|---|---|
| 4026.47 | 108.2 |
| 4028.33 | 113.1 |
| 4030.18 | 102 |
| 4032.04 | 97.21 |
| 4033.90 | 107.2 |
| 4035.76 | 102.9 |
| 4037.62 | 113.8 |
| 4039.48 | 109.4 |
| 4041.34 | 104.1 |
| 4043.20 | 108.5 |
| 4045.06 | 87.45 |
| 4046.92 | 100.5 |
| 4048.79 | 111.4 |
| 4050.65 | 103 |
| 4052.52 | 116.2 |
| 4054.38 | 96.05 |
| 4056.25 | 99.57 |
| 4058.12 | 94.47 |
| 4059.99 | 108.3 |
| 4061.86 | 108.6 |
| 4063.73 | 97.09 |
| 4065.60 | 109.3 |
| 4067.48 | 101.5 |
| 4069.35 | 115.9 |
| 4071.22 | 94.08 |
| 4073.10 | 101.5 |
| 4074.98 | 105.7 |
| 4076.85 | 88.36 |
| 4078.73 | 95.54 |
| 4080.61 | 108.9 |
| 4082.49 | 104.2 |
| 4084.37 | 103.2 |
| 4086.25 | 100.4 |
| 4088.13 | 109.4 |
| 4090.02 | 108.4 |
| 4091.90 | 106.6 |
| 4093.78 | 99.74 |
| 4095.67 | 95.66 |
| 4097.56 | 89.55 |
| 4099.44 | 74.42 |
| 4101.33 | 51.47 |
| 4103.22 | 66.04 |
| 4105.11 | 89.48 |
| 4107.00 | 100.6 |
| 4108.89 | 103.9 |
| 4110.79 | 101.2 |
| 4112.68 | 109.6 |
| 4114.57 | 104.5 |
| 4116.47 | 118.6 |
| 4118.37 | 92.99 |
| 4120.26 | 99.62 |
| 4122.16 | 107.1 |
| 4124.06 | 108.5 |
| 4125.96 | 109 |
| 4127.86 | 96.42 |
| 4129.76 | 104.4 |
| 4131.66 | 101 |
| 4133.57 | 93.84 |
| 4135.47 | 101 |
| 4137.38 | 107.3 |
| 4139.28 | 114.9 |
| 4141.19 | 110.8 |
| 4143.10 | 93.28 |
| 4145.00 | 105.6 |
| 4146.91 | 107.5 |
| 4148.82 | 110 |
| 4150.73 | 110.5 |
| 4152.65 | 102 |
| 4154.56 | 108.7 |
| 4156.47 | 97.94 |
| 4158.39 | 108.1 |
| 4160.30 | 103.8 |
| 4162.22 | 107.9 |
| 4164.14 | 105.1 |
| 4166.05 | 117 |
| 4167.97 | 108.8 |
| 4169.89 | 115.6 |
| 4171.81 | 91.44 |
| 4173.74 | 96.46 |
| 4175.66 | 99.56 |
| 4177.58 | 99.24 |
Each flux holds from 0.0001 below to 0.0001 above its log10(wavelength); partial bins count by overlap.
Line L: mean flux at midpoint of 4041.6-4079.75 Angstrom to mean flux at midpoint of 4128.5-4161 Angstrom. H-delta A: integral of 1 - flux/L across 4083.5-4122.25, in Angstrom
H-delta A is 2.6 Angstrom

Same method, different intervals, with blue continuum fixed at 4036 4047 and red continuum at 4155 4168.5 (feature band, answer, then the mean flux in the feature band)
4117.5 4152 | 0.7 Angstrom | 104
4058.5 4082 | 0.5 Angstrom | 103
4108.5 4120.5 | 0.1 Angstrom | 105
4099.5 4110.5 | 2.4 Angstrom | 82.8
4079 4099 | 0.7 Angstrom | 102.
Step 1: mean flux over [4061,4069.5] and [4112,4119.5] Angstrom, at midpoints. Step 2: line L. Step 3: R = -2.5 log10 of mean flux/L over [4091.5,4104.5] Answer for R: 0.27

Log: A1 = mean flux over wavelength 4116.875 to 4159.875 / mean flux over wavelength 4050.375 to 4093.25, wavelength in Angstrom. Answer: 1.01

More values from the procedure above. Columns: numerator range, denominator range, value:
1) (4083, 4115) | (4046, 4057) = 0.91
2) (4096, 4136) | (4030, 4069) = 0.93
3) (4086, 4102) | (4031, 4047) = 0.90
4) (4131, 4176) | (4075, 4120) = 1.08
